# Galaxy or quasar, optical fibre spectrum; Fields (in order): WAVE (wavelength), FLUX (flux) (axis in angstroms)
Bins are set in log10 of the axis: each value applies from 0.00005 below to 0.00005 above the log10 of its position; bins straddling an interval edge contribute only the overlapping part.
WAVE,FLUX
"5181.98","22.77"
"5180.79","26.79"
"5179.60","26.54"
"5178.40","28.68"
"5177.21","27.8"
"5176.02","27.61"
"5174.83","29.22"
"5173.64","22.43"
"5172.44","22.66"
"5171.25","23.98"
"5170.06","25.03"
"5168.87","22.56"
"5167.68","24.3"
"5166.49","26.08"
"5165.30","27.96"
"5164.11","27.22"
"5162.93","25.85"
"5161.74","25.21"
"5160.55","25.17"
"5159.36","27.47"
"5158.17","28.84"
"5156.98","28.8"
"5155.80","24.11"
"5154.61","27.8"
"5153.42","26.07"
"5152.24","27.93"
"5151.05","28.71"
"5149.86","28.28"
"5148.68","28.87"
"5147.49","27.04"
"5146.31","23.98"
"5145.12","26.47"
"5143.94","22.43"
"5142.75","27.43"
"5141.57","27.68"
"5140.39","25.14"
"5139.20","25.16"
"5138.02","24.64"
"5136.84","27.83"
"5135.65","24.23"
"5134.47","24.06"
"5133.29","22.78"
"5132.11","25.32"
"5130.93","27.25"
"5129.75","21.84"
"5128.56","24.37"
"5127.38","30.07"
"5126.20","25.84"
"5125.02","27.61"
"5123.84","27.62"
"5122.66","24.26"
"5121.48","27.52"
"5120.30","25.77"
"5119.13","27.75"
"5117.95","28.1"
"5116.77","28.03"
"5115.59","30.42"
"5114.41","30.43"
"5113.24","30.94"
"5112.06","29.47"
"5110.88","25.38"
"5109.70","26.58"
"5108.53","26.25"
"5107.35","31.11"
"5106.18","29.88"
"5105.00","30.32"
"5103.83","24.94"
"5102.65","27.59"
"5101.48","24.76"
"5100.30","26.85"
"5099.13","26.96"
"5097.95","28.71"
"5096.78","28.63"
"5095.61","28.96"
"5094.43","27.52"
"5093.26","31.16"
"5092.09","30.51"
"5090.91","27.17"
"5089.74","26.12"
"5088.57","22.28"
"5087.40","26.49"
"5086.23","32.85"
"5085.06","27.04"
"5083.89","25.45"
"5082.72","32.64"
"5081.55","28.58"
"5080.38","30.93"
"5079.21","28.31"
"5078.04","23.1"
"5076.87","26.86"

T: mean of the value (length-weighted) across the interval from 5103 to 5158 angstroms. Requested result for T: 26.9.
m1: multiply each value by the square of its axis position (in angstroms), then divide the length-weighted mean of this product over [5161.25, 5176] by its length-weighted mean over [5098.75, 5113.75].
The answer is 0.93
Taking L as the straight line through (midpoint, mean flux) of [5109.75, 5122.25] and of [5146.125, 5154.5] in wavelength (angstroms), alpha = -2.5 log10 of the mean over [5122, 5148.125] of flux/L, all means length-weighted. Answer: 0.09 mag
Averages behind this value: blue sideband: 28.2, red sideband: 27.5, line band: 25.6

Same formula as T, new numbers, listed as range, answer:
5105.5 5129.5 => 27.8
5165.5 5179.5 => 25.6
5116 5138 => 26.1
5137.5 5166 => 26.6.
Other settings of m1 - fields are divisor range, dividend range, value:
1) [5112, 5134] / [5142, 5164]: 1.00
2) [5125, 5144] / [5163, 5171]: 1.01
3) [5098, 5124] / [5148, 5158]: 1.01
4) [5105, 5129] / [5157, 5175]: 0.93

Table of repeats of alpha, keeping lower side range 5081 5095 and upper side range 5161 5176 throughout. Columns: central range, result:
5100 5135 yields 0.00 mag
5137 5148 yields 0.02 mag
